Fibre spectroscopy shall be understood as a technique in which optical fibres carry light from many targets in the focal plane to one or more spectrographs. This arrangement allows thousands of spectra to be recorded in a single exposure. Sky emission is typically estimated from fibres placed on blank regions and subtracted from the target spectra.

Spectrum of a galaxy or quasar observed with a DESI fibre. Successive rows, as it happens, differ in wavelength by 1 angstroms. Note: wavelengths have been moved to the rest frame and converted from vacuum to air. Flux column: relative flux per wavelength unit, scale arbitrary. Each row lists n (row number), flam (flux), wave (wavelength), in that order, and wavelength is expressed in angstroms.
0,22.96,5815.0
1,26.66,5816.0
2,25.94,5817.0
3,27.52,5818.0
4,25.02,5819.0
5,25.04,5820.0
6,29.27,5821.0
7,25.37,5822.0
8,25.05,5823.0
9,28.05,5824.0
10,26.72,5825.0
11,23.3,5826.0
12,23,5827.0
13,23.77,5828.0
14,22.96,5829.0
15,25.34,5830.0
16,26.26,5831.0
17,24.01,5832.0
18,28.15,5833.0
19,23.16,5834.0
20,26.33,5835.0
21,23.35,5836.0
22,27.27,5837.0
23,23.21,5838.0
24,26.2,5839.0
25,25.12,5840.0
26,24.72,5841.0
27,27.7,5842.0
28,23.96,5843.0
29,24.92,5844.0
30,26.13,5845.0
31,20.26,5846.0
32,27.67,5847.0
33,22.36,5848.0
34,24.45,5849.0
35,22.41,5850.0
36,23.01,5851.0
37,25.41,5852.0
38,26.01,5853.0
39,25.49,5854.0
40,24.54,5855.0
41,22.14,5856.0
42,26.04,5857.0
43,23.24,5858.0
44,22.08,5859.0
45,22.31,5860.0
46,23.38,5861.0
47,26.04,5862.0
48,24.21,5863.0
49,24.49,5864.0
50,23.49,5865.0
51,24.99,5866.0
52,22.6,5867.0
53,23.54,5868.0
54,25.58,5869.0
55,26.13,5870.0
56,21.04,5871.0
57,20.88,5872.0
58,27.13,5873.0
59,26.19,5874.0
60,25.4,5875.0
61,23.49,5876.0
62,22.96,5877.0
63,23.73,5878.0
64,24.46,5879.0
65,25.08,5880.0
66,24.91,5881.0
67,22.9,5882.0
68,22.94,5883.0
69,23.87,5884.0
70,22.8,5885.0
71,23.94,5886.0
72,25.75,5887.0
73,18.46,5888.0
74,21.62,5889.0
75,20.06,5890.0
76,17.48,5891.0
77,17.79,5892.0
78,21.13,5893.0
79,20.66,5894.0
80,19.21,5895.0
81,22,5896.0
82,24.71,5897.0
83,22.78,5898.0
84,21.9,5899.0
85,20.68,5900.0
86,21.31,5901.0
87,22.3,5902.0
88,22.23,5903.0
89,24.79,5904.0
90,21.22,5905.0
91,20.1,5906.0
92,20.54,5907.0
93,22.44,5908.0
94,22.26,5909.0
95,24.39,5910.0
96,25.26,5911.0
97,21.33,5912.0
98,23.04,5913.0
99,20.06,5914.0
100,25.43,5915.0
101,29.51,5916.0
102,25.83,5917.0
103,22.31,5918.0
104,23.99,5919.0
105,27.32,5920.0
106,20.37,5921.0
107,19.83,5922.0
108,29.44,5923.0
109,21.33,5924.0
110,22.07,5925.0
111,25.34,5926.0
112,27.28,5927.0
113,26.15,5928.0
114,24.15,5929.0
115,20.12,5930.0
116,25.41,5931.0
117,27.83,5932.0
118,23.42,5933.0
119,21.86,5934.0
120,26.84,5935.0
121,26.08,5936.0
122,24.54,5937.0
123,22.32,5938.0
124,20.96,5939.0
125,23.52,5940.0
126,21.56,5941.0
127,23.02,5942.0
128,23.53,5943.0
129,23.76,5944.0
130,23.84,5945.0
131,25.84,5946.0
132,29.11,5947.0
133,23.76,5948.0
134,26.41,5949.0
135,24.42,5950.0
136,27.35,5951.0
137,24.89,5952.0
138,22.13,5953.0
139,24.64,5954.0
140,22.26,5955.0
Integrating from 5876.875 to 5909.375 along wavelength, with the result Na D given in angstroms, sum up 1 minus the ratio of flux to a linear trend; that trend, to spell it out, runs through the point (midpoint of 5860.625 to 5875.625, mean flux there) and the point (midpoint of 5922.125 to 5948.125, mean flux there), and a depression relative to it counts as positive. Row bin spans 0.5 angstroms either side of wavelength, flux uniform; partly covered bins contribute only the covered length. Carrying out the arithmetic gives 3.0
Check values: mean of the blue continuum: 24.3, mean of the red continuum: 24.3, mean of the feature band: 22.1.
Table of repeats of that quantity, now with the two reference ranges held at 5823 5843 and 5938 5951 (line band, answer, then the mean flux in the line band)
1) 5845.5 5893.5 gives 2.7 angstroms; 23.5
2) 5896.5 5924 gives 1.5 angstroms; 23.1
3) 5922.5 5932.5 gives -0.2 angstroms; 24.9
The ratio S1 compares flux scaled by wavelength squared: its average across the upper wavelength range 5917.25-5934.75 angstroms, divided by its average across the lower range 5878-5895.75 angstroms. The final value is 1.11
